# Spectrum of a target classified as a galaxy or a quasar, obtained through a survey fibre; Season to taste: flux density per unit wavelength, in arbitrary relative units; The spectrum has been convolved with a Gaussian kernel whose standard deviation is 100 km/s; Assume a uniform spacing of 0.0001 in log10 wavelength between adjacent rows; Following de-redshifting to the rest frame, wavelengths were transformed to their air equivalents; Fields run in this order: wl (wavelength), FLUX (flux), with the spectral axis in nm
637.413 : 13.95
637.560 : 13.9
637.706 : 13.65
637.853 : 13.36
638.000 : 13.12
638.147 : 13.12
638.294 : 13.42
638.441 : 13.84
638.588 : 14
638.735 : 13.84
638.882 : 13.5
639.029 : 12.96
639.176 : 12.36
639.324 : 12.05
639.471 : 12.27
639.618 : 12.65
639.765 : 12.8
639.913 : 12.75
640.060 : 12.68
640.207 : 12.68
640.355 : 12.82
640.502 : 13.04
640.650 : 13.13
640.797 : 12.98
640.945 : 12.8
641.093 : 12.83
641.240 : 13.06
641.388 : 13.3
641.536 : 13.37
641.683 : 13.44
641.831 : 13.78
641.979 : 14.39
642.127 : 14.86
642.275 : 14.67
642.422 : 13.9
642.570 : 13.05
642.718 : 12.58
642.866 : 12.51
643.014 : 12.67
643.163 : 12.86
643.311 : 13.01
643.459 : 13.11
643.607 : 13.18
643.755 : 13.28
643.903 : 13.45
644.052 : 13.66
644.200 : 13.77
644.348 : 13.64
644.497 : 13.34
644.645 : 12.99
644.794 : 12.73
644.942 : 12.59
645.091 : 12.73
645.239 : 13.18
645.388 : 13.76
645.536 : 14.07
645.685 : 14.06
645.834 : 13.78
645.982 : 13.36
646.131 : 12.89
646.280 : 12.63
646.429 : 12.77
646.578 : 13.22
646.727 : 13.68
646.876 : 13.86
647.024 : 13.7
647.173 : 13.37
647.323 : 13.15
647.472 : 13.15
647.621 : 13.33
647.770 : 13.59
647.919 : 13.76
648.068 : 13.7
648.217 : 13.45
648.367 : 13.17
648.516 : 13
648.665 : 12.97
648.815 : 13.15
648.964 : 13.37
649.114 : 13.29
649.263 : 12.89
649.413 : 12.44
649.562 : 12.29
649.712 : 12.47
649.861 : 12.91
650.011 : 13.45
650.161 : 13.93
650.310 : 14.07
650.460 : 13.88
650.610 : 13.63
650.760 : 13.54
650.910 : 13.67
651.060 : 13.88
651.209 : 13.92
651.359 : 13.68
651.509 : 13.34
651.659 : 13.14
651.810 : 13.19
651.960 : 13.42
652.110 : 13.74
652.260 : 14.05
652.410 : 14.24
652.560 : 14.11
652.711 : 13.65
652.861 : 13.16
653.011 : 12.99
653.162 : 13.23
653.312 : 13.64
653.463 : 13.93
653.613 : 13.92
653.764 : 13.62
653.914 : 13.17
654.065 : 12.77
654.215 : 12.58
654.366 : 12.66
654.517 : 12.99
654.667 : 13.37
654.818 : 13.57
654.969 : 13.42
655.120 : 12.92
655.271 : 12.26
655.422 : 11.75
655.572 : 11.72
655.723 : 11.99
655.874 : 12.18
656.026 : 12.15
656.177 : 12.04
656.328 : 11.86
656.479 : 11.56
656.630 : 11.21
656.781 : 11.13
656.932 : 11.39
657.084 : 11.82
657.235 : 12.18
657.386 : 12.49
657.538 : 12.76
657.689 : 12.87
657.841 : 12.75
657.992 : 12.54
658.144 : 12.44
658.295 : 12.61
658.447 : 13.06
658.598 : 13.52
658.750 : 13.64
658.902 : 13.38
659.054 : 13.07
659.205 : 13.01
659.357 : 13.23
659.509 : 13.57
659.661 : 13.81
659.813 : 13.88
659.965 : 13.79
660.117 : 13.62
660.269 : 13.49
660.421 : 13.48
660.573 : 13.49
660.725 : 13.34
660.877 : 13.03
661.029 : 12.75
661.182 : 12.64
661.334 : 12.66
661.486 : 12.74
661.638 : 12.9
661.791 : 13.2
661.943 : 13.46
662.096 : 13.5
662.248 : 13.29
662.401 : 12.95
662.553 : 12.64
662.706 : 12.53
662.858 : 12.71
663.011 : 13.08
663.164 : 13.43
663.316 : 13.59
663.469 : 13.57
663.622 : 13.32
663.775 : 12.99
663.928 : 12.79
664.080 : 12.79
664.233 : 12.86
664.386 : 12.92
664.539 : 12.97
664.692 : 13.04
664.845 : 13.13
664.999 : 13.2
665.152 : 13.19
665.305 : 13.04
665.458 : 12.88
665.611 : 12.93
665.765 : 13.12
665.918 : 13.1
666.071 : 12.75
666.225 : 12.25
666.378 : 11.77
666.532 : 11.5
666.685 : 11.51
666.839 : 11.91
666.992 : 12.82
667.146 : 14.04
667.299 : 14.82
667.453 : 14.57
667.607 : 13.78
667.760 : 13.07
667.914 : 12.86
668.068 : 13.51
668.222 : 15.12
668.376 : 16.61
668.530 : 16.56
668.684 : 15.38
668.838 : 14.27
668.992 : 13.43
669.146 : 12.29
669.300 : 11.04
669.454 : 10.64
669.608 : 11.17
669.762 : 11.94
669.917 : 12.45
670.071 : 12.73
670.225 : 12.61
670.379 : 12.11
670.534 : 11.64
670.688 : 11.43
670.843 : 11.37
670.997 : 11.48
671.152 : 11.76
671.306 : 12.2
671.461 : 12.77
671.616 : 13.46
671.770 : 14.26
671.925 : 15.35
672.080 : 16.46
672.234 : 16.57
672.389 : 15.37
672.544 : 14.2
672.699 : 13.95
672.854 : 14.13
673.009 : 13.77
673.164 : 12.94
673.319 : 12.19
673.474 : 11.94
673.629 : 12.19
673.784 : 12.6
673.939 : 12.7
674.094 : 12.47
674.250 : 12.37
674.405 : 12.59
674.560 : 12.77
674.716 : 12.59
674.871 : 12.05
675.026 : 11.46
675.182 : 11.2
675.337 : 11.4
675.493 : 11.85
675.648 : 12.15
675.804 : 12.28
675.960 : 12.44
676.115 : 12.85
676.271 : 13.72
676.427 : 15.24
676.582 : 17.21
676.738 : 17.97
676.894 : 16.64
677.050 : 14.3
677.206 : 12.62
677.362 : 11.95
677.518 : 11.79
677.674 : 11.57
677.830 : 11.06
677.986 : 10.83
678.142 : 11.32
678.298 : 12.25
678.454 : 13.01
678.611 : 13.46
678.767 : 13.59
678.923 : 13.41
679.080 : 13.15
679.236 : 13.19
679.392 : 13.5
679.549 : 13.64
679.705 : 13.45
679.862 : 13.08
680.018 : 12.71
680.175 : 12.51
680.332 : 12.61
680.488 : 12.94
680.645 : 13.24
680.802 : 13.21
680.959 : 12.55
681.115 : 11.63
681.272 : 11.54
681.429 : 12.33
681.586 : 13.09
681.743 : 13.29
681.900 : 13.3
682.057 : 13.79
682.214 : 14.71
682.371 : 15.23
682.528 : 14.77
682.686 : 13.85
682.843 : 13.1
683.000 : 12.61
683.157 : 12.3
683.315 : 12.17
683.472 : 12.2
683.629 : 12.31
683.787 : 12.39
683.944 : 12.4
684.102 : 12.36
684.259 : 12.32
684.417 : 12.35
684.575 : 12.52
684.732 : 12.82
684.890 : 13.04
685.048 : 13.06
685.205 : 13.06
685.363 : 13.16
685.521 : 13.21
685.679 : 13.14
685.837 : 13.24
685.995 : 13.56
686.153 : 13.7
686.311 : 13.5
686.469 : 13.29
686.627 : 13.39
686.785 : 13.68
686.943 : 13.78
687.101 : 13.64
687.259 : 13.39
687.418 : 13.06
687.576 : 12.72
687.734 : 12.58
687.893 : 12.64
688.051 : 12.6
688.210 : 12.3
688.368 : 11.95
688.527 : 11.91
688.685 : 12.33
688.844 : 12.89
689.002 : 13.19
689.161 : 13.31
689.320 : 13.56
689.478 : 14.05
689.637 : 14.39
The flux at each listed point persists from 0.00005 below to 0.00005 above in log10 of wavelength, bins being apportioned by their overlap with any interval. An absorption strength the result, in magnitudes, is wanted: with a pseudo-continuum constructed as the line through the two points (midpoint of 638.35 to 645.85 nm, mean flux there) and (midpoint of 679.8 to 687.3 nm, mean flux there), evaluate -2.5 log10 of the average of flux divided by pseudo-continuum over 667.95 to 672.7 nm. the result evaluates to -0.02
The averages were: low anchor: 13.2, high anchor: 13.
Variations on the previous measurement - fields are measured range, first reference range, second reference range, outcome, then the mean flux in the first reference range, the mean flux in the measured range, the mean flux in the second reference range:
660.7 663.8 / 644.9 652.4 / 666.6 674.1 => 0.019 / 13.4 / 13.1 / 13.2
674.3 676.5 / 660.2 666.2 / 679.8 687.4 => 0.050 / 13.1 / 12.5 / 13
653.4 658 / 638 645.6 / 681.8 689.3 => 0.055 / 13.2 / 12.5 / 13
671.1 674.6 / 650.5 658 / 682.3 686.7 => -0.038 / 12.9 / 13.5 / 13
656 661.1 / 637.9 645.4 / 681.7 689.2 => 0.027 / 13.2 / 12.8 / 13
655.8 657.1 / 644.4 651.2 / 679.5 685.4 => 0.133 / 13.3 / 11.7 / 12.9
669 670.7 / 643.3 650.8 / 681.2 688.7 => 0.105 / 13.3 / 11.9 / 13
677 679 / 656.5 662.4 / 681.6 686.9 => 0.062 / 12.9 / 12.4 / 13.1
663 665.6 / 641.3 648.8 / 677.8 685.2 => 0.000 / 13.4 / 13.1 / 12.9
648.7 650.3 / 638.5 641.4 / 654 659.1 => -0.033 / 12.9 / 13.1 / 12.5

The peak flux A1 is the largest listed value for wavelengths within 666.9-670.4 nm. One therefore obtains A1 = 16.61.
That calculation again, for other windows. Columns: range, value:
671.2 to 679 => 17.97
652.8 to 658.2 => 13.93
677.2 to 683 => 15.23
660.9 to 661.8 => 13.2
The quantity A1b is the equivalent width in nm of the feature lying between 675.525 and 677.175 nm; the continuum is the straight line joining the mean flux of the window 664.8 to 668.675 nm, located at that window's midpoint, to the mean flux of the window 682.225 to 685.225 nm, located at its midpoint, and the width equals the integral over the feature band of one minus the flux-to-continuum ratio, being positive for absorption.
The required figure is -0.15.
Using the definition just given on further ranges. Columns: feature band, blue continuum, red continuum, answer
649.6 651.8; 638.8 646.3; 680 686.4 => -0.06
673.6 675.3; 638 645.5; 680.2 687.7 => 0.11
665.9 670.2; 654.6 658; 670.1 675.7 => -0.16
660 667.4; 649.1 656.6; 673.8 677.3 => 0.09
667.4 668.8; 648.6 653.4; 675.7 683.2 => -0.14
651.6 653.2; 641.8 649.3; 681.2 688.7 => -0.03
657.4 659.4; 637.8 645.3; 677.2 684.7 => 0.01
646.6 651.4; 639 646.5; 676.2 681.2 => -0.08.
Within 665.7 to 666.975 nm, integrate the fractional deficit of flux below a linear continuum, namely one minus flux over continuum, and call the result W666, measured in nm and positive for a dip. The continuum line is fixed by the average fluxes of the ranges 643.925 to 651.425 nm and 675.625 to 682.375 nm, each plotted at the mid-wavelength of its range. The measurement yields 0.10 nm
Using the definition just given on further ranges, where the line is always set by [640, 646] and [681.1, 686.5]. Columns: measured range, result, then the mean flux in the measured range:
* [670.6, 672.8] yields -0.086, 13.6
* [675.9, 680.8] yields -0.078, 13.3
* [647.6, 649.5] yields 0.004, 13.2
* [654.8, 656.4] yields 0.109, 12.3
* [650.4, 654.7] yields -0.082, 13.5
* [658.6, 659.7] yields -0.016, 13.4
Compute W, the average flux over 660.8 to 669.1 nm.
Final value 13.2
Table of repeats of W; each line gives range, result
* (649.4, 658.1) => 13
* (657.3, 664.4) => 13.1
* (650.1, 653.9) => 13.7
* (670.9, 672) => 13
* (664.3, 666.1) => 13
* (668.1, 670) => 13.4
